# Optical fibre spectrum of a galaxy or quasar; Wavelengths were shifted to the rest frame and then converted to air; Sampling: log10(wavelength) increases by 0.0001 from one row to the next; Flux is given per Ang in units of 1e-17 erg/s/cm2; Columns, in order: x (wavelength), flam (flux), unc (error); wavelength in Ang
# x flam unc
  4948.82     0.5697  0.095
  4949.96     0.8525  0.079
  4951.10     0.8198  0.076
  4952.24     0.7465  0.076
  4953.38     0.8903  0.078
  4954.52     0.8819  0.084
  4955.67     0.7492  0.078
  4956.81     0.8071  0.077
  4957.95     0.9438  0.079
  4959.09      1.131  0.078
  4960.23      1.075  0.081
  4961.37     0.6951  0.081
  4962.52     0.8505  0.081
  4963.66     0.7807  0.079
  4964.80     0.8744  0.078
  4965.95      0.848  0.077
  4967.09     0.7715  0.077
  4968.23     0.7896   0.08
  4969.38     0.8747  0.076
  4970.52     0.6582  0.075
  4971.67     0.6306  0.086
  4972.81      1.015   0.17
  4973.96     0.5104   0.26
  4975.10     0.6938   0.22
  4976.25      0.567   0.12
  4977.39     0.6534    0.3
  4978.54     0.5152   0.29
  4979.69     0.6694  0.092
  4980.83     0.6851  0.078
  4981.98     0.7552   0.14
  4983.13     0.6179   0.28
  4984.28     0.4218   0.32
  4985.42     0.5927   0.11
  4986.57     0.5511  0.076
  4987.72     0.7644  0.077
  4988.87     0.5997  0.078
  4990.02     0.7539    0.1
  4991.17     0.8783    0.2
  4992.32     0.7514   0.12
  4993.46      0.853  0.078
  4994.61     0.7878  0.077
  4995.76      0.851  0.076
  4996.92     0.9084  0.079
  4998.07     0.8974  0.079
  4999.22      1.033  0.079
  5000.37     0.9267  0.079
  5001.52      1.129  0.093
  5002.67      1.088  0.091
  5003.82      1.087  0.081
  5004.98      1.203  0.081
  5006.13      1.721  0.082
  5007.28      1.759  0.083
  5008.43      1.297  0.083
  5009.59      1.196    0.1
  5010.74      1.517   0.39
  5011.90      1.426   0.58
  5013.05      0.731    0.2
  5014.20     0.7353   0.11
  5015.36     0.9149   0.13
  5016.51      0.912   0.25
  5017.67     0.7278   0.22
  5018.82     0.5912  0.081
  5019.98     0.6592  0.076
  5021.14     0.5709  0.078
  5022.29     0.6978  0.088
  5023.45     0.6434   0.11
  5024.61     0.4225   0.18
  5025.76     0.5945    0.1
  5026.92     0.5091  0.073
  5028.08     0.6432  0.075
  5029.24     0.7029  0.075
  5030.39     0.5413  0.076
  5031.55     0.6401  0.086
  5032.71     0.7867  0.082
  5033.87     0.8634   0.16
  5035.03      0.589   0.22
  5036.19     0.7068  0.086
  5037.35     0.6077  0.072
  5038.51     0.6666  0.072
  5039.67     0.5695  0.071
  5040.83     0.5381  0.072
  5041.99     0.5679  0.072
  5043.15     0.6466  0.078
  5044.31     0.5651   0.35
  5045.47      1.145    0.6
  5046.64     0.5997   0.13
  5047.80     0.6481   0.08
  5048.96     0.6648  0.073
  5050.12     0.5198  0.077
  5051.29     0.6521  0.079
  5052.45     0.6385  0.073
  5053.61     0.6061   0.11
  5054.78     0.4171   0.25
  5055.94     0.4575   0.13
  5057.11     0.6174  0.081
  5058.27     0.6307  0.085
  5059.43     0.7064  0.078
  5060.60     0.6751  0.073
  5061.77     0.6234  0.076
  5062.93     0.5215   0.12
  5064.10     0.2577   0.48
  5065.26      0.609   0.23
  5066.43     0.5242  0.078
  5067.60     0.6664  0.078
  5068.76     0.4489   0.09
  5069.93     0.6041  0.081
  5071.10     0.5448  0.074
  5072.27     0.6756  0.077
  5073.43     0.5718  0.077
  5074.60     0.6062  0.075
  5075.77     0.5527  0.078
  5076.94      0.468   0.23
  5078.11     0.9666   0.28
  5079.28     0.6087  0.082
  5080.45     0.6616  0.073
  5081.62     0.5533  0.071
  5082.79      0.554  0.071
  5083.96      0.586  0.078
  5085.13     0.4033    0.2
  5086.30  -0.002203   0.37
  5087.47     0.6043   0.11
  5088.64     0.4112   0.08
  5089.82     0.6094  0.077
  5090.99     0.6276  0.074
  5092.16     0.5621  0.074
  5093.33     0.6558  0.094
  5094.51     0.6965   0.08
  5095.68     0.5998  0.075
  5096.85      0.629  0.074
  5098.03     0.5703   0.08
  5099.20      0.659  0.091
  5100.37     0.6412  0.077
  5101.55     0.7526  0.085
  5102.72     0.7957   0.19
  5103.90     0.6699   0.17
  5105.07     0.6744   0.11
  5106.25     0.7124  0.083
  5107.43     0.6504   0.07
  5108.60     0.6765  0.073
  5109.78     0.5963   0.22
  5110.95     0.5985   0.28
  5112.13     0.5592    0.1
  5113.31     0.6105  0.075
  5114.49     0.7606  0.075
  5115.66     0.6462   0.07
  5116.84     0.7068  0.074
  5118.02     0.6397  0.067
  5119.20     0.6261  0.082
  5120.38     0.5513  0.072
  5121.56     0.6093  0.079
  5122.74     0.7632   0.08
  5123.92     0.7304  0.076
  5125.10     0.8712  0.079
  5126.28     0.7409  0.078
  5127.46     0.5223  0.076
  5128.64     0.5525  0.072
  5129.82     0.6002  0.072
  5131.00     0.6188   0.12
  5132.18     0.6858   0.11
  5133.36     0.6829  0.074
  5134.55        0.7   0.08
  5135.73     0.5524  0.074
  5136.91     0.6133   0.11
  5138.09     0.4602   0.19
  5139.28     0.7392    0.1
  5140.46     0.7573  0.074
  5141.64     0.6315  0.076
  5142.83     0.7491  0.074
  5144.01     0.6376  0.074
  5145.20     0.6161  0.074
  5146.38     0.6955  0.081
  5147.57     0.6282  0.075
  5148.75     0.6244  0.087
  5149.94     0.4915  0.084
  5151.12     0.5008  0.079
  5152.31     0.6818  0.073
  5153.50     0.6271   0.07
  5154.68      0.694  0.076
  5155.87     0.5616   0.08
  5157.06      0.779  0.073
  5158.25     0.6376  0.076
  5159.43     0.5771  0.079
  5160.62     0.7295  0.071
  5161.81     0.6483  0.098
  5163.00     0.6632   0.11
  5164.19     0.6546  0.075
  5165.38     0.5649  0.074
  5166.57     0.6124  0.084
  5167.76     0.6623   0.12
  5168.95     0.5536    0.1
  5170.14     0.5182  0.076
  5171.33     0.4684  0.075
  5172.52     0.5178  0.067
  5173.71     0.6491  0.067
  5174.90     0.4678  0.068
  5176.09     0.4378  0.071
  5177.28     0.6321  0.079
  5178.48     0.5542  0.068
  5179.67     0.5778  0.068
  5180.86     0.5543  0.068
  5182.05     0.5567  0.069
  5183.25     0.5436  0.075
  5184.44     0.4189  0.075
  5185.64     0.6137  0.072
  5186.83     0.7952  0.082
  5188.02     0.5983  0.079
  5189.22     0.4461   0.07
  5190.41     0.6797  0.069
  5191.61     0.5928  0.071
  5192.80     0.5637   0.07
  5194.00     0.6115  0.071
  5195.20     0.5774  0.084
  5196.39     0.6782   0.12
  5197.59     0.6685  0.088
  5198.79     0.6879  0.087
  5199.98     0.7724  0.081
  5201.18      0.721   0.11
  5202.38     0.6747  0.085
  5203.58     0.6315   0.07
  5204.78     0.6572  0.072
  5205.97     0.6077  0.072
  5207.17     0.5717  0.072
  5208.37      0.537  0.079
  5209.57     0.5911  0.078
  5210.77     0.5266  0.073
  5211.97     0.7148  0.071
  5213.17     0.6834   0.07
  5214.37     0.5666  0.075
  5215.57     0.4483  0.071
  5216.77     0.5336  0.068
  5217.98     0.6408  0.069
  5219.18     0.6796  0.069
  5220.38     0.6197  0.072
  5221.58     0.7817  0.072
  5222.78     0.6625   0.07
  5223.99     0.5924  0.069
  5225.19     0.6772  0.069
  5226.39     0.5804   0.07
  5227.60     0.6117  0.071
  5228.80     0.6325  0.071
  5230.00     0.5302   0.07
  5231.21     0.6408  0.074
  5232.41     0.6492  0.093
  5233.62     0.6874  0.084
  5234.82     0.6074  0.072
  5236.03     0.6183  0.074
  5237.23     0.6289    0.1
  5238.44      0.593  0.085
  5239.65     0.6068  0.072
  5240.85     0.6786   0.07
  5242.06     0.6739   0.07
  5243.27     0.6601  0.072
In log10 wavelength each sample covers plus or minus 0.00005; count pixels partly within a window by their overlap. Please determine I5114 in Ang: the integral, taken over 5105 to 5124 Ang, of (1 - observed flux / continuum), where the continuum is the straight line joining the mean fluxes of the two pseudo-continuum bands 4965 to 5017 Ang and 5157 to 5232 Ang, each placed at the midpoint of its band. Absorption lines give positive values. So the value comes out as 1.7 Ang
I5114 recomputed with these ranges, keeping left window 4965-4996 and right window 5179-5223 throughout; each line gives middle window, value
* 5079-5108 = 2.8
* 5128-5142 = 0.2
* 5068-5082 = 1.3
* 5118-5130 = -0.2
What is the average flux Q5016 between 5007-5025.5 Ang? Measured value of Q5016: 0.906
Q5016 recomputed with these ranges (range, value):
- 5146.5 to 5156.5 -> 0.606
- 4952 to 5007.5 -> 0.837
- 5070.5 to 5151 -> 0.625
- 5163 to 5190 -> 0.567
